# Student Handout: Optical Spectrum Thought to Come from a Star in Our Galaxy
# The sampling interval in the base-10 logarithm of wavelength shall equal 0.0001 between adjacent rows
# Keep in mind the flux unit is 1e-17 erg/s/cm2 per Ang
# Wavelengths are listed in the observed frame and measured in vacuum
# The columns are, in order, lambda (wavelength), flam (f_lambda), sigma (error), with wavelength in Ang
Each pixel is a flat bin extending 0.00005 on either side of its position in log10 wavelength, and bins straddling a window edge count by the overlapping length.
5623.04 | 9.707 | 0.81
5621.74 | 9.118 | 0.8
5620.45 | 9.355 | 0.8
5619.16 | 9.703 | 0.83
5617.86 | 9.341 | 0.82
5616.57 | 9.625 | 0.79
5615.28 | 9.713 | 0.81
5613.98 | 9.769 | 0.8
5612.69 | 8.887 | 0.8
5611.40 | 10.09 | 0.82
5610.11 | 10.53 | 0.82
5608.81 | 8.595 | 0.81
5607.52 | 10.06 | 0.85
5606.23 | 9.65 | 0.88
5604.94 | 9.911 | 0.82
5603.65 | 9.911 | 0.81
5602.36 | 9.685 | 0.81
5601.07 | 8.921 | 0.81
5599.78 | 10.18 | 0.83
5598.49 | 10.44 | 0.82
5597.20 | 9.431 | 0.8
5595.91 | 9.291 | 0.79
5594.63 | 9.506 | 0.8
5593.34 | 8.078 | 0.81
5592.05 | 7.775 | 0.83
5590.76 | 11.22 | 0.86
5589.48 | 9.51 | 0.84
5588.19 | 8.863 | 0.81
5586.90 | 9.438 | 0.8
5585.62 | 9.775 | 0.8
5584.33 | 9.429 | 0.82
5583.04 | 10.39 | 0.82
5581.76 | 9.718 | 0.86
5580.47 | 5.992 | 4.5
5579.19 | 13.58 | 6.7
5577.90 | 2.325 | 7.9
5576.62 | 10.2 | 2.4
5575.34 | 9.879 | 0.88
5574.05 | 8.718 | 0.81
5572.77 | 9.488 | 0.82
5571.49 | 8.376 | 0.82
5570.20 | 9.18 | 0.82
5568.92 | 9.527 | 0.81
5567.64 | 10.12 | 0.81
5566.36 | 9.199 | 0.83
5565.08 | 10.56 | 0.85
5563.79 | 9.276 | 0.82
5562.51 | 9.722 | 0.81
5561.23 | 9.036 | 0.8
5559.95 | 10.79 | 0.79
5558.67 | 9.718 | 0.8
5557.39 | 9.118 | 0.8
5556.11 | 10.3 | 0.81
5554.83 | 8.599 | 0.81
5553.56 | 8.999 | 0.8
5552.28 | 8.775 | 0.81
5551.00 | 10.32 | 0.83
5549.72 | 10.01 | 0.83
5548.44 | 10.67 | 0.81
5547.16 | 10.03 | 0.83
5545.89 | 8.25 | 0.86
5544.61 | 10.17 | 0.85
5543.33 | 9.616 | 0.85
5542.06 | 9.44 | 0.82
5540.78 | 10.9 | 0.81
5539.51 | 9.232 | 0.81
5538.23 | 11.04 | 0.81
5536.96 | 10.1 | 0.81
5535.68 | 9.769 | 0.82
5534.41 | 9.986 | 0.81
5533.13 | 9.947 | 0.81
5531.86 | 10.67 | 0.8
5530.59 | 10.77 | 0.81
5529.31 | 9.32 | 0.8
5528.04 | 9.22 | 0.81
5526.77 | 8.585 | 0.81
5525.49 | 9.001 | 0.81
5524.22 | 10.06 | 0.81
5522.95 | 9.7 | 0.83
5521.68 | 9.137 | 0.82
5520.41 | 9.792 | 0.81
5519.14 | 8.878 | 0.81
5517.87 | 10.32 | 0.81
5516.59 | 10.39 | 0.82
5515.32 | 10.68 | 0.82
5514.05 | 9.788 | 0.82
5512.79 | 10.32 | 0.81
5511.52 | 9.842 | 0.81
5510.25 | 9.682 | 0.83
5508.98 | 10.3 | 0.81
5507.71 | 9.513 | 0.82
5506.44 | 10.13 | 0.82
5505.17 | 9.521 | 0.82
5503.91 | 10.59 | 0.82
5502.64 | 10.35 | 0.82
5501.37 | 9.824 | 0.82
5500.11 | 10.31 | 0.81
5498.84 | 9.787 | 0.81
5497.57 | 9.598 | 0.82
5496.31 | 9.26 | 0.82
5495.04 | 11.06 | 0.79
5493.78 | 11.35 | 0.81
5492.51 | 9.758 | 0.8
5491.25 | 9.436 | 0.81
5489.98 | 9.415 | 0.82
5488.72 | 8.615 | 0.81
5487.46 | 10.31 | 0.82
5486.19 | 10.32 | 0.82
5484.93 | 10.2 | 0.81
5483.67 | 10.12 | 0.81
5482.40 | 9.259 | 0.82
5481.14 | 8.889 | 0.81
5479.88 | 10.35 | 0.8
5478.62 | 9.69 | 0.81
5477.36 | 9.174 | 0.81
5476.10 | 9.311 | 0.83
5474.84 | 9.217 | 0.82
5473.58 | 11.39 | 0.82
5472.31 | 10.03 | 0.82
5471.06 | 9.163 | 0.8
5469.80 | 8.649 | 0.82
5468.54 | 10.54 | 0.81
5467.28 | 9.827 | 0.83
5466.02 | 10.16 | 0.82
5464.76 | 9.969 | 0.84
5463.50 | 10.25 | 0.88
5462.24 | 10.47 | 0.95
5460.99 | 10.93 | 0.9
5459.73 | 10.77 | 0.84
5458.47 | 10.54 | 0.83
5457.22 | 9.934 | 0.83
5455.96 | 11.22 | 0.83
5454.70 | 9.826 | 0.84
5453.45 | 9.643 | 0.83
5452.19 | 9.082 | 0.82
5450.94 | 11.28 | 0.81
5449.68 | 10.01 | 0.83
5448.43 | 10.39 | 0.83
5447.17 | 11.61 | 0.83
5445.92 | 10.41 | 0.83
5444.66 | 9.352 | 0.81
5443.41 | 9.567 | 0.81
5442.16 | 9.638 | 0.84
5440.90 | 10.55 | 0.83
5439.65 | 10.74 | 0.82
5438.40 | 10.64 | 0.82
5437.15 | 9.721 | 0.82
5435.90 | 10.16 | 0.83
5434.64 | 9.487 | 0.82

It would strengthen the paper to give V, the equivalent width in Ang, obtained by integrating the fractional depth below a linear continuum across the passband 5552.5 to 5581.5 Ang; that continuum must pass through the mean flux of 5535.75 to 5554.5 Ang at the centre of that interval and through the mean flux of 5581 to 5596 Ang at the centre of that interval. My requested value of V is 1.2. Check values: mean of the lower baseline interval 9.8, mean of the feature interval 9.21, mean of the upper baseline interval 9.4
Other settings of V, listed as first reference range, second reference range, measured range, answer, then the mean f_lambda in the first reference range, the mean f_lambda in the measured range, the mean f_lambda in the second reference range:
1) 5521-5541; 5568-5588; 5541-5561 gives -0.3 Ang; 9.82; 9.67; 9.08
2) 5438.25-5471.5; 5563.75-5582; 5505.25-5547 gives -1.4 Ang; 10.2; 9.83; 9.05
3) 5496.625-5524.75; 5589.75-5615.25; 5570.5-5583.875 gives 1.1 Ang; 9.93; 8.88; 9.58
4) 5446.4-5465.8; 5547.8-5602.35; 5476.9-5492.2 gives 0.7 Ang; 10.4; 9.66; 9.39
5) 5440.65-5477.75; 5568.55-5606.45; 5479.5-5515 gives -0.3 Ang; 10.1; 9.93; 9.27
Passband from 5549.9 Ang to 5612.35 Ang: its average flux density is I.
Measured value 9.42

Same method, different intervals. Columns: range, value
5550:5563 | 9.55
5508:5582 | 9.6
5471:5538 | 9.87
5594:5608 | 9.73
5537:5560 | 9.76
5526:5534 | 9.74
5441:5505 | 10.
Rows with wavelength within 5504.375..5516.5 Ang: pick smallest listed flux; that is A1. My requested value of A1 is 9.513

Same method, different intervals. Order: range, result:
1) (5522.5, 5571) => 8.25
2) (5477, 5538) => 8.585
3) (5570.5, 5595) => 2.325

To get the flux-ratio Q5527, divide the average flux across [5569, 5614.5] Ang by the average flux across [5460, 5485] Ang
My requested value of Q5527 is 0.9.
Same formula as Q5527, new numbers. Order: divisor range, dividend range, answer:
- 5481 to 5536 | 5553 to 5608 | 0.95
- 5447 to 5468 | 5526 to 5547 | 0.95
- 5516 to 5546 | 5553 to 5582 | 0.94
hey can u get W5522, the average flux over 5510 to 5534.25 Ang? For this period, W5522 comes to 9.8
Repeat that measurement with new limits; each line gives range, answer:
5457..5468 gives 10.3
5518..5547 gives 9.73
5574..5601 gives 9.23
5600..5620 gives 9.63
